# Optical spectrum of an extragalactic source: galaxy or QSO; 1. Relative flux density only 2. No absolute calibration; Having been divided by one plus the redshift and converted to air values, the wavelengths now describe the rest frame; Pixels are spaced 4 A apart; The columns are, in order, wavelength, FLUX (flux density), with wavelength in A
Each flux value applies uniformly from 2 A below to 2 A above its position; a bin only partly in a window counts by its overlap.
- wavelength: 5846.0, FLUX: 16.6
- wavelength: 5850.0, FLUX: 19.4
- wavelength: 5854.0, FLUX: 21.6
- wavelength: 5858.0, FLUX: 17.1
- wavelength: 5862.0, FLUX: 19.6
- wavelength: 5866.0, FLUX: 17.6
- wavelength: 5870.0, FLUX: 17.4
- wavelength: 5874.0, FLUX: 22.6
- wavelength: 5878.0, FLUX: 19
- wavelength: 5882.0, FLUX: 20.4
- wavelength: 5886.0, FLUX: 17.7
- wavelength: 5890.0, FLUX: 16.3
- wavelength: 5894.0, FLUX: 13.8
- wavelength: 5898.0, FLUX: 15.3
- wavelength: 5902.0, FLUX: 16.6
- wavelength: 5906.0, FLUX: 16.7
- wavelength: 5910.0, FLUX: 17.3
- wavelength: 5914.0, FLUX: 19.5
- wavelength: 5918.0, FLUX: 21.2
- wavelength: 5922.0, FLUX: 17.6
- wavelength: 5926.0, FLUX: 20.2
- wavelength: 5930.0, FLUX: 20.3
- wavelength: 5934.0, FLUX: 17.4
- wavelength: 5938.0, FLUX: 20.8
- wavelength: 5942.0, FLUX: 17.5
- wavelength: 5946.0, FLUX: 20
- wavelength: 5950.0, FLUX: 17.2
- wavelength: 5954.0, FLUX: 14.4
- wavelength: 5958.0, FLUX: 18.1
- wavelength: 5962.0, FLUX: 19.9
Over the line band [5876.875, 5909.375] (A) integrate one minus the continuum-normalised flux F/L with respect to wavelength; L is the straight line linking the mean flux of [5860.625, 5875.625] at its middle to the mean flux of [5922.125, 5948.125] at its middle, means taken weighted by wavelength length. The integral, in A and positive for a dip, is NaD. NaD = 3.9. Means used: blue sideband 19.2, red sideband 19.2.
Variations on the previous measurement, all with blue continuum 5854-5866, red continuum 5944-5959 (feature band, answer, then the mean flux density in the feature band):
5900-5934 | -1.3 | 18.6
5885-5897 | 1.7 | 15.7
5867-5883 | -1.0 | 19.7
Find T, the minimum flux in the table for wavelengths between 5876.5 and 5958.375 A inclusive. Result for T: 13.8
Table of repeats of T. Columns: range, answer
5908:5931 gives 17.3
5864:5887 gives 17.4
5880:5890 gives 16.3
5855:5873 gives 17.1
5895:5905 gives 15.3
